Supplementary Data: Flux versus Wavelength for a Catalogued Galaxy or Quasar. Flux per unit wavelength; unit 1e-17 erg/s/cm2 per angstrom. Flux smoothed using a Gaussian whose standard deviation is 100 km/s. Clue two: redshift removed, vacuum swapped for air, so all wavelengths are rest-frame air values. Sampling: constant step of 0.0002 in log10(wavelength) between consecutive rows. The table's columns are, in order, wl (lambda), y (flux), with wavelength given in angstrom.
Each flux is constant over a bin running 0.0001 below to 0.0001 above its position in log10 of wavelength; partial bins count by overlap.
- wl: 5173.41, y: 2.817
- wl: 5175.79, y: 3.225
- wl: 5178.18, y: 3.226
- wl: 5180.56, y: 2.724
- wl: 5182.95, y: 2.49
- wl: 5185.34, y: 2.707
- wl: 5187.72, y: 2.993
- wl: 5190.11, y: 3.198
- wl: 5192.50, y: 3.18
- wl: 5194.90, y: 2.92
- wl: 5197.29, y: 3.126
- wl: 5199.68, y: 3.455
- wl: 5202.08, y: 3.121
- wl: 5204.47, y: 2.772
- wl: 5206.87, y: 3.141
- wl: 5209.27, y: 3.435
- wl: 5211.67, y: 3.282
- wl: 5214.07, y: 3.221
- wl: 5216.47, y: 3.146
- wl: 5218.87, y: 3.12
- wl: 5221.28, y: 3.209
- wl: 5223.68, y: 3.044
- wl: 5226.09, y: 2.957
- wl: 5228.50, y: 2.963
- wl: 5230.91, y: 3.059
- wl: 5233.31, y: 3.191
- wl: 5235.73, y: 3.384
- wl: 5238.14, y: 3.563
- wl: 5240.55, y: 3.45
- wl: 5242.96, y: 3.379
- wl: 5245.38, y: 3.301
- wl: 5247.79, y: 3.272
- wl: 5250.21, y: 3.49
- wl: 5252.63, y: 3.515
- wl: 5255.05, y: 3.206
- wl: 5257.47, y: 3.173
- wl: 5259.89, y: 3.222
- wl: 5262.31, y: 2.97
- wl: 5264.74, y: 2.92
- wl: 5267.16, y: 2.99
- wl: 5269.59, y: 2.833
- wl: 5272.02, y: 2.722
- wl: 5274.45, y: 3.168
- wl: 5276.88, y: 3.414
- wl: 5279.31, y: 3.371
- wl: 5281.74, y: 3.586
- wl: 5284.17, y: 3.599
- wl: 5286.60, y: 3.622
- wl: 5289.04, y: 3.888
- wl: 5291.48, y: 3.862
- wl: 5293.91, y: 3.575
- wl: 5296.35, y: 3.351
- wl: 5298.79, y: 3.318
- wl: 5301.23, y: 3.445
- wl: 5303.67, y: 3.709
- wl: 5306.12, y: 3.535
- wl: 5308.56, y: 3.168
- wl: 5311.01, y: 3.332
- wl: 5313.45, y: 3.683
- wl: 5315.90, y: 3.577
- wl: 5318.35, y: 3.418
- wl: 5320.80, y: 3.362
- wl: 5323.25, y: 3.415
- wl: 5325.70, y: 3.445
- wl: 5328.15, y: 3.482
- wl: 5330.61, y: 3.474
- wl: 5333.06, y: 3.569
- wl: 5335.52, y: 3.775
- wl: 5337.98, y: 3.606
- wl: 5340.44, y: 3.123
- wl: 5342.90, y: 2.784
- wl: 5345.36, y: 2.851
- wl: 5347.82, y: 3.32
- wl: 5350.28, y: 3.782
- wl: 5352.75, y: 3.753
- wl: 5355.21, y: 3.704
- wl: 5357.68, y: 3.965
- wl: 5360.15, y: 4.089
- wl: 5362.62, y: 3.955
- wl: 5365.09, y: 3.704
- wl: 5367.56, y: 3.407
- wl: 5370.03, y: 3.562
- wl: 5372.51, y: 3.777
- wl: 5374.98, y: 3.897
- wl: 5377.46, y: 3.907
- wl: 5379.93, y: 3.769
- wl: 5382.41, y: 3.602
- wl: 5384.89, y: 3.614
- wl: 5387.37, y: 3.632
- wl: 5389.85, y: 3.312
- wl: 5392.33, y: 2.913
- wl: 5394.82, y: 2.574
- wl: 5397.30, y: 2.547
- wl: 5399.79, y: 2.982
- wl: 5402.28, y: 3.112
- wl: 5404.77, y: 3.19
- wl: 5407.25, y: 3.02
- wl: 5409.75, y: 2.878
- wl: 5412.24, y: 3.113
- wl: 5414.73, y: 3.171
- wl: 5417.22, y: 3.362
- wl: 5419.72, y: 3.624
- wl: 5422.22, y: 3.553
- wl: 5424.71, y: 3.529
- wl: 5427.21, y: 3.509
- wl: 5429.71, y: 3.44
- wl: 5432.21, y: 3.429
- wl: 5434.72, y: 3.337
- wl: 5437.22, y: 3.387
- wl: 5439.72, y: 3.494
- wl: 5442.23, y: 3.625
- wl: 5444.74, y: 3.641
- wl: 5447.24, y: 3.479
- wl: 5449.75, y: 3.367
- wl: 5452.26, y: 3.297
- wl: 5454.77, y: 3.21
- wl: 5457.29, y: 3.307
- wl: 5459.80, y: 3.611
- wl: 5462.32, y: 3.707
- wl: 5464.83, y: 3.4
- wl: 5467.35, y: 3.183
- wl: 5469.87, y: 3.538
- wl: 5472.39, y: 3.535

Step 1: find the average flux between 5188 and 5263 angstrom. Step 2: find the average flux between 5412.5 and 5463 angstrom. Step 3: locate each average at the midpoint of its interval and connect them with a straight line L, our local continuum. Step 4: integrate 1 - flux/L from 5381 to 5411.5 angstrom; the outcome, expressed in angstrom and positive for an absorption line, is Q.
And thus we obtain 2.5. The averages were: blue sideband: 3.21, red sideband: 3.44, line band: 3.12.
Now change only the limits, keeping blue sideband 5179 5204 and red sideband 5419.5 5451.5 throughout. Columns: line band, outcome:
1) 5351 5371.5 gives -2.7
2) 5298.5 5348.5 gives -2.2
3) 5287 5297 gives -1.5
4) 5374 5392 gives -1.4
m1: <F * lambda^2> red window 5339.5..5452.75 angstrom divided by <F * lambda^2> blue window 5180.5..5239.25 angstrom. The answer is 1.2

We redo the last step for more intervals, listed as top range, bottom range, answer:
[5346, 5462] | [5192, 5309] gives 1.11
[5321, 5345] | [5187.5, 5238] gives 1.12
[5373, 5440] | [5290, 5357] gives 0.99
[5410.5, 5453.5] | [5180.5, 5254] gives 1.17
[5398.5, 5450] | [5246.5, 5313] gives 1.05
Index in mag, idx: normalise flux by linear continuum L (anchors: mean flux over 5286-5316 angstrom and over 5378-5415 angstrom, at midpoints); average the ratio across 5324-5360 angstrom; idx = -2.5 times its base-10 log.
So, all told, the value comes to -0.03 mag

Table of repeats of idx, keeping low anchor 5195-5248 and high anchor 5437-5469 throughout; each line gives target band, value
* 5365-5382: -0.11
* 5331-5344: -0.02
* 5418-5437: -0.02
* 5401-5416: 0.11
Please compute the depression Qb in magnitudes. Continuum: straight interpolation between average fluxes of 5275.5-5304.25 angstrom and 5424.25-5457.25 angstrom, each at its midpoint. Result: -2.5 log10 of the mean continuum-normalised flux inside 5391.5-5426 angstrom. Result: 0.11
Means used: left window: 3.56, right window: 3.43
